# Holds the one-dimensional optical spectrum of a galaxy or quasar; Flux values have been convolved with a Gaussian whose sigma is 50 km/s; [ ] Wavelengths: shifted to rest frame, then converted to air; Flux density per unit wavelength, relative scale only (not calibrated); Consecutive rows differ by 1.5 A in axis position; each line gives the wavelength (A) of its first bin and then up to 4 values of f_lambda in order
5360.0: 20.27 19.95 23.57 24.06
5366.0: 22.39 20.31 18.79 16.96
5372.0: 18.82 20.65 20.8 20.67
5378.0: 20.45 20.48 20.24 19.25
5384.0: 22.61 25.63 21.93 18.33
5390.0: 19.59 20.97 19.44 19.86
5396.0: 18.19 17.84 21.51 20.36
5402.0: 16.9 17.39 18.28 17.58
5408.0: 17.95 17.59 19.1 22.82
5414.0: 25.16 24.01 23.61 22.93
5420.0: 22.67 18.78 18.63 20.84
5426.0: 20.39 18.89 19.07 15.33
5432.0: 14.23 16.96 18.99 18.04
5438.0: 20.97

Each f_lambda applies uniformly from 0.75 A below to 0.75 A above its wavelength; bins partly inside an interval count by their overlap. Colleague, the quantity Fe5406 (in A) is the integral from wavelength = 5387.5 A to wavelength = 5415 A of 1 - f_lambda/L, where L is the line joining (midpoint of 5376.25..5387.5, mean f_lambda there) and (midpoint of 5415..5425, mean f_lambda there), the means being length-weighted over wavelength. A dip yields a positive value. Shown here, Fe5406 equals 2.6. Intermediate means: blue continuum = 21.4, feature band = 19.4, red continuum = 21.6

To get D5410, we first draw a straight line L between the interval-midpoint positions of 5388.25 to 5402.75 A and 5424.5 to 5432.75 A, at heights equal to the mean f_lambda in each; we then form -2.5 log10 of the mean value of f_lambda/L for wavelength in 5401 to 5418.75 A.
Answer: -0.09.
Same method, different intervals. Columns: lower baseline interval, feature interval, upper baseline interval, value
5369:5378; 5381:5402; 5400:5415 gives -0.04 mag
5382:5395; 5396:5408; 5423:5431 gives 0.10 mag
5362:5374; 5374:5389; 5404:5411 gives -0.07 mag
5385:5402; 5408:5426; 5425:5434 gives -0.15 mag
